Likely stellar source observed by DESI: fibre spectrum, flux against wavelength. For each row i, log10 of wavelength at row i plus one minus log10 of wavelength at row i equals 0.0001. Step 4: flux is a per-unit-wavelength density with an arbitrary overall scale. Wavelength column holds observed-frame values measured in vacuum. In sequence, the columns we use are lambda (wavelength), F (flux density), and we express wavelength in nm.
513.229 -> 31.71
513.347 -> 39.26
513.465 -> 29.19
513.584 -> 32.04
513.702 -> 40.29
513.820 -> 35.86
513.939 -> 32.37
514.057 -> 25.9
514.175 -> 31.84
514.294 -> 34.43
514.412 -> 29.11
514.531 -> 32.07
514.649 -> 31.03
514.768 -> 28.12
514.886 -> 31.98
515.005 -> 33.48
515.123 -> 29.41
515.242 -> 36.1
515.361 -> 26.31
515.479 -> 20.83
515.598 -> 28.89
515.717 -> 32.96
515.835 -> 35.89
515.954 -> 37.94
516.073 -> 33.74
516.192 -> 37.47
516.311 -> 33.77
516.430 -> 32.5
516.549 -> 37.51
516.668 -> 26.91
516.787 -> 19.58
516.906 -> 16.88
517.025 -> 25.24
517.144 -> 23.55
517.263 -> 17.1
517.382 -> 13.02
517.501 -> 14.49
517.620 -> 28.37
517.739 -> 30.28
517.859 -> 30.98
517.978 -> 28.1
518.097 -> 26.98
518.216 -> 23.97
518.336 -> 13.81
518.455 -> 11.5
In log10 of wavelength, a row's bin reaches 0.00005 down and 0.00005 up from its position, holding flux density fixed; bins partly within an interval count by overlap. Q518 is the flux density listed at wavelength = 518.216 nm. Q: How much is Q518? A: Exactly 23.97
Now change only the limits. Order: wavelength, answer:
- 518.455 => 11.5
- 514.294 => 34.43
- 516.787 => 19.58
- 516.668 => 26.91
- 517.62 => 28.37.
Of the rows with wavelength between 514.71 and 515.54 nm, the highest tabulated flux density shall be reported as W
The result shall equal 36.1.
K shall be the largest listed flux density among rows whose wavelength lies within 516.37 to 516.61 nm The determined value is 37.51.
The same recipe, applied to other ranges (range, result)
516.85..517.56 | 25.24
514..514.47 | 34.43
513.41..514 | 40.29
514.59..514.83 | 31.03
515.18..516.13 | 37.94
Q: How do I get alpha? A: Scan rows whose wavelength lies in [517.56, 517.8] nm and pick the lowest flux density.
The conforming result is 28.37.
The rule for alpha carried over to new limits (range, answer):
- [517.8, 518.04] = 28.1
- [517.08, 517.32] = 17.1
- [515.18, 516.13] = 20.83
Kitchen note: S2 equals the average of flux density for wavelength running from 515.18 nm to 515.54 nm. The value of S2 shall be 27.7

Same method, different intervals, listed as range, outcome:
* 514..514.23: 28.9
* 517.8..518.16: 28.7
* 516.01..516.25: 35.6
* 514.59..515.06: 31.1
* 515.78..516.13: 35.8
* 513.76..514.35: 32.1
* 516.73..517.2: 21.3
